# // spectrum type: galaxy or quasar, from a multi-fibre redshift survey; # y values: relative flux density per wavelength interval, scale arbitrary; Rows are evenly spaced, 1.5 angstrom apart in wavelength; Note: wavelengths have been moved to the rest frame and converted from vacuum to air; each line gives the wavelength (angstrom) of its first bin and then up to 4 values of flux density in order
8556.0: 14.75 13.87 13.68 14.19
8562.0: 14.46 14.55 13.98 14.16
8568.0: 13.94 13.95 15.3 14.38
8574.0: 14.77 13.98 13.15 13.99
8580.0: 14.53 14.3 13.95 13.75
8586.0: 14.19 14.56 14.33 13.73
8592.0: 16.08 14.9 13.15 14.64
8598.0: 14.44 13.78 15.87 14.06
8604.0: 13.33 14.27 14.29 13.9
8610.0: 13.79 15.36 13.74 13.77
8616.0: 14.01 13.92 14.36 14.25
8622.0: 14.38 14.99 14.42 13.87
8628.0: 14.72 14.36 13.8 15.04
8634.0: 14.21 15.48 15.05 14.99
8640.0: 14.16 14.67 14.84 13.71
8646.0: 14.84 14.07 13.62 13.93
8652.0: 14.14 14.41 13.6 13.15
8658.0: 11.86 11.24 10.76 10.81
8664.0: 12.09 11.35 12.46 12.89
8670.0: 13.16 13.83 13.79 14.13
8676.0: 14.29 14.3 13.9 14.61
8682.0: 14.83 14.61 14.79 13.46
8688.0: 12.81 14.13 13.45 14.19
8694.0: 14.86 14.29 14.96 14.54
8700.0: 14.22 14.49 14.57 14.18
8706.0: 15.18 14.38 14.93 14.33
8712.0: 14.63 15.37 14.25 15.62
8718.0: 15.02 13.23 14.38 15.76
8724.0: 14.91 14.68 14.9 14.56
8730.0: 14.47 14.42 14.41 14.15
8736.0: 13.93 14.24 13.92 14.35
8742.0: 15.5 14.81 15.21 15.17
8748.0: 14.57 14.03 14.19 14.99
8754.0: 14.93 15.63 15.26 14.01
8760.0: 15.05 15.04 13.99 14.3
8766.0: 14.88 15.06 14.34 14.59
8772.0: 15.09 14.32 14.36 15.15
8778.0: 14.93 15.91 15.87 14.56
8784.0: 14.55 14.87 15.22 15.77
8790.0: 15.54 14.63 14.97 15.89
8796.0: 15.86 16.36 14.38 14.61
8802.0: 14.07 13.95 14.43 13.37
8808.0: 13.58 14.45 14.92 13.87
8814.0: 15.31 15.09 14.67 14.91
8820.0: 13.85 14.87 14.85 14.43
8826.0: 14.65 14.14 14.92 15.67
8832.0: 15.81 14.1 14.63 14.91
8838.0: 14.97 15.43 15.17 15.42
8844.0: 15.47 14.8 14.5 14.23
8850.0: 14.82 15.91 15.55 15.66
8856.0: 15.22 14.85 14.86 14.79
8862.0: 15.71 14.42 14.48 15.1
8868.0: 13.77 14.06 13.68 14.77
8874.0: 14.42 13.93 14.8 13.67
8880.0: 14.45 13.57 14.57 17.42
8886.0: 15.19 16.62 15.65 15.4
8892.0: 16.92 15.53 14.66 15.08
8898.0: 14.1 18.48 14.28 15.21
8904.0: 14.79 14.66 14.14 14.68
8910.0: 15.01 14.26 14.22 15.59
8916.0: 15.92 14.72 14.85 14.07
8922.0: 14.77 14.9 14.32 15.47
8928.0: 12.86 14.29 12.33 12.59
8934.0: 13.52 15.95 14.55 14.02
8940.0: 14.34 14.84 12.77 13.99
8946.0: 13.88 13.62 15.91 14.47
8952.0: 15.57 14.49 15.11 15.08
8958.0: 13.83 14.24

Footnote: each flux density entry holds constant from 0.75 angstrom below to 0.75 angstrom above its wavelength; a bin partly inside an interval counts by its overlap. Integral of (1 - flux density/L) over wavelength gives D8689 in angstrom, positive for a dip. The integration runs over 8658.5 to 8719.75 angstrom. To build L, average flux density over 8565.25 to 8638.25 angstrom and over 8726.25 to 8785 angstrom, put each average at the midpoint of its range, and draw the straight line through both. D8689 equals 2.8 angstrom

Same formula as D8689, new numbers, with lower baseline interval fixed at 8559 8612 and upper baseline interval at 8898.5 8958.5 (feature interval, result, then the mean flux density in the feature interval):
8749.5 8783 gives -0.93 angstrom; 14.8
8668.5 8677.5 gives 0.34 angstrom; 13.8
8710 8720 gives -0.21 angstrom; 14.7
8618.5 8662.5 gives 1.05 angstrom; 14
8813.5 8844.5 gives -0.93 angstrom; 14.9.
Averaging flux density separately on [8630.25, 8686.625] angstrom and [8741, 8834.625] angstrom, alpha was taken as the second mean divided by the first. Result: 1.08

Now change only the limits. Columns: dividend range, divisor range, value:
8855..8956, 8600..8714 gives 1.05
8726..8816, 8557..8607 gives 1.03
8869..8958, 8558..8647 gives 1.03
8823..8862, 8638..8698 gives 1.10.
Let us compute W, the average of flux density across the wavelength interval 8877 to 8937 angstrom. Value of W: 14.8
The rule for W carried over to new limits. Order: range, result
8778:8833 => 14.9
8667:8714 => 14.2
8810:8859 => 14.9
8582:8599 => 14.3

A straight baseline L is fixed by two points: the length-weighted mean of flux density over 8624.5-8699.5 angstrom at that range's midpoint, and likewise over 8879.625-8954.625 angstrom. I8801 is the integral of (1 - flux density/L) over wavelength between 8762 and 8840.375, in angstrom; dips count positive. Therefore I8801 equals -2.6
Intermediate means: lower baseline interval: 13.8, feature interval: 14.8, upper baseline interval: 14.8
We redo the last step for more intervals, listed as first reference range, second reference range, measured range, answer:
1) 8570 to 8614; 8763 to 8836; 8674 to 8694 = 0.51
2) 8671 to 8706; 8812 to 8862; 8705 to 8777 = -0.90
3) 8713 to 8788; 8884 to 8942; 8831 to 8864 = -0.56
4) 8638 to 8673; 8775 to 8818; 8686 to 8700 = -0.43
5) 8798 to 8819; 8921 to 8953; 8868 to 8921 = -2.39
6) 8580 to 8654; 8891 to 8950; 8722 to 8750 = -0.35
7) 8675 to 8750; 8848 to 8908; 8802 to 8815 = 0.47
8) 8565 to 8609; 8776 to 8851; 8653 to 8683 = 2.91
